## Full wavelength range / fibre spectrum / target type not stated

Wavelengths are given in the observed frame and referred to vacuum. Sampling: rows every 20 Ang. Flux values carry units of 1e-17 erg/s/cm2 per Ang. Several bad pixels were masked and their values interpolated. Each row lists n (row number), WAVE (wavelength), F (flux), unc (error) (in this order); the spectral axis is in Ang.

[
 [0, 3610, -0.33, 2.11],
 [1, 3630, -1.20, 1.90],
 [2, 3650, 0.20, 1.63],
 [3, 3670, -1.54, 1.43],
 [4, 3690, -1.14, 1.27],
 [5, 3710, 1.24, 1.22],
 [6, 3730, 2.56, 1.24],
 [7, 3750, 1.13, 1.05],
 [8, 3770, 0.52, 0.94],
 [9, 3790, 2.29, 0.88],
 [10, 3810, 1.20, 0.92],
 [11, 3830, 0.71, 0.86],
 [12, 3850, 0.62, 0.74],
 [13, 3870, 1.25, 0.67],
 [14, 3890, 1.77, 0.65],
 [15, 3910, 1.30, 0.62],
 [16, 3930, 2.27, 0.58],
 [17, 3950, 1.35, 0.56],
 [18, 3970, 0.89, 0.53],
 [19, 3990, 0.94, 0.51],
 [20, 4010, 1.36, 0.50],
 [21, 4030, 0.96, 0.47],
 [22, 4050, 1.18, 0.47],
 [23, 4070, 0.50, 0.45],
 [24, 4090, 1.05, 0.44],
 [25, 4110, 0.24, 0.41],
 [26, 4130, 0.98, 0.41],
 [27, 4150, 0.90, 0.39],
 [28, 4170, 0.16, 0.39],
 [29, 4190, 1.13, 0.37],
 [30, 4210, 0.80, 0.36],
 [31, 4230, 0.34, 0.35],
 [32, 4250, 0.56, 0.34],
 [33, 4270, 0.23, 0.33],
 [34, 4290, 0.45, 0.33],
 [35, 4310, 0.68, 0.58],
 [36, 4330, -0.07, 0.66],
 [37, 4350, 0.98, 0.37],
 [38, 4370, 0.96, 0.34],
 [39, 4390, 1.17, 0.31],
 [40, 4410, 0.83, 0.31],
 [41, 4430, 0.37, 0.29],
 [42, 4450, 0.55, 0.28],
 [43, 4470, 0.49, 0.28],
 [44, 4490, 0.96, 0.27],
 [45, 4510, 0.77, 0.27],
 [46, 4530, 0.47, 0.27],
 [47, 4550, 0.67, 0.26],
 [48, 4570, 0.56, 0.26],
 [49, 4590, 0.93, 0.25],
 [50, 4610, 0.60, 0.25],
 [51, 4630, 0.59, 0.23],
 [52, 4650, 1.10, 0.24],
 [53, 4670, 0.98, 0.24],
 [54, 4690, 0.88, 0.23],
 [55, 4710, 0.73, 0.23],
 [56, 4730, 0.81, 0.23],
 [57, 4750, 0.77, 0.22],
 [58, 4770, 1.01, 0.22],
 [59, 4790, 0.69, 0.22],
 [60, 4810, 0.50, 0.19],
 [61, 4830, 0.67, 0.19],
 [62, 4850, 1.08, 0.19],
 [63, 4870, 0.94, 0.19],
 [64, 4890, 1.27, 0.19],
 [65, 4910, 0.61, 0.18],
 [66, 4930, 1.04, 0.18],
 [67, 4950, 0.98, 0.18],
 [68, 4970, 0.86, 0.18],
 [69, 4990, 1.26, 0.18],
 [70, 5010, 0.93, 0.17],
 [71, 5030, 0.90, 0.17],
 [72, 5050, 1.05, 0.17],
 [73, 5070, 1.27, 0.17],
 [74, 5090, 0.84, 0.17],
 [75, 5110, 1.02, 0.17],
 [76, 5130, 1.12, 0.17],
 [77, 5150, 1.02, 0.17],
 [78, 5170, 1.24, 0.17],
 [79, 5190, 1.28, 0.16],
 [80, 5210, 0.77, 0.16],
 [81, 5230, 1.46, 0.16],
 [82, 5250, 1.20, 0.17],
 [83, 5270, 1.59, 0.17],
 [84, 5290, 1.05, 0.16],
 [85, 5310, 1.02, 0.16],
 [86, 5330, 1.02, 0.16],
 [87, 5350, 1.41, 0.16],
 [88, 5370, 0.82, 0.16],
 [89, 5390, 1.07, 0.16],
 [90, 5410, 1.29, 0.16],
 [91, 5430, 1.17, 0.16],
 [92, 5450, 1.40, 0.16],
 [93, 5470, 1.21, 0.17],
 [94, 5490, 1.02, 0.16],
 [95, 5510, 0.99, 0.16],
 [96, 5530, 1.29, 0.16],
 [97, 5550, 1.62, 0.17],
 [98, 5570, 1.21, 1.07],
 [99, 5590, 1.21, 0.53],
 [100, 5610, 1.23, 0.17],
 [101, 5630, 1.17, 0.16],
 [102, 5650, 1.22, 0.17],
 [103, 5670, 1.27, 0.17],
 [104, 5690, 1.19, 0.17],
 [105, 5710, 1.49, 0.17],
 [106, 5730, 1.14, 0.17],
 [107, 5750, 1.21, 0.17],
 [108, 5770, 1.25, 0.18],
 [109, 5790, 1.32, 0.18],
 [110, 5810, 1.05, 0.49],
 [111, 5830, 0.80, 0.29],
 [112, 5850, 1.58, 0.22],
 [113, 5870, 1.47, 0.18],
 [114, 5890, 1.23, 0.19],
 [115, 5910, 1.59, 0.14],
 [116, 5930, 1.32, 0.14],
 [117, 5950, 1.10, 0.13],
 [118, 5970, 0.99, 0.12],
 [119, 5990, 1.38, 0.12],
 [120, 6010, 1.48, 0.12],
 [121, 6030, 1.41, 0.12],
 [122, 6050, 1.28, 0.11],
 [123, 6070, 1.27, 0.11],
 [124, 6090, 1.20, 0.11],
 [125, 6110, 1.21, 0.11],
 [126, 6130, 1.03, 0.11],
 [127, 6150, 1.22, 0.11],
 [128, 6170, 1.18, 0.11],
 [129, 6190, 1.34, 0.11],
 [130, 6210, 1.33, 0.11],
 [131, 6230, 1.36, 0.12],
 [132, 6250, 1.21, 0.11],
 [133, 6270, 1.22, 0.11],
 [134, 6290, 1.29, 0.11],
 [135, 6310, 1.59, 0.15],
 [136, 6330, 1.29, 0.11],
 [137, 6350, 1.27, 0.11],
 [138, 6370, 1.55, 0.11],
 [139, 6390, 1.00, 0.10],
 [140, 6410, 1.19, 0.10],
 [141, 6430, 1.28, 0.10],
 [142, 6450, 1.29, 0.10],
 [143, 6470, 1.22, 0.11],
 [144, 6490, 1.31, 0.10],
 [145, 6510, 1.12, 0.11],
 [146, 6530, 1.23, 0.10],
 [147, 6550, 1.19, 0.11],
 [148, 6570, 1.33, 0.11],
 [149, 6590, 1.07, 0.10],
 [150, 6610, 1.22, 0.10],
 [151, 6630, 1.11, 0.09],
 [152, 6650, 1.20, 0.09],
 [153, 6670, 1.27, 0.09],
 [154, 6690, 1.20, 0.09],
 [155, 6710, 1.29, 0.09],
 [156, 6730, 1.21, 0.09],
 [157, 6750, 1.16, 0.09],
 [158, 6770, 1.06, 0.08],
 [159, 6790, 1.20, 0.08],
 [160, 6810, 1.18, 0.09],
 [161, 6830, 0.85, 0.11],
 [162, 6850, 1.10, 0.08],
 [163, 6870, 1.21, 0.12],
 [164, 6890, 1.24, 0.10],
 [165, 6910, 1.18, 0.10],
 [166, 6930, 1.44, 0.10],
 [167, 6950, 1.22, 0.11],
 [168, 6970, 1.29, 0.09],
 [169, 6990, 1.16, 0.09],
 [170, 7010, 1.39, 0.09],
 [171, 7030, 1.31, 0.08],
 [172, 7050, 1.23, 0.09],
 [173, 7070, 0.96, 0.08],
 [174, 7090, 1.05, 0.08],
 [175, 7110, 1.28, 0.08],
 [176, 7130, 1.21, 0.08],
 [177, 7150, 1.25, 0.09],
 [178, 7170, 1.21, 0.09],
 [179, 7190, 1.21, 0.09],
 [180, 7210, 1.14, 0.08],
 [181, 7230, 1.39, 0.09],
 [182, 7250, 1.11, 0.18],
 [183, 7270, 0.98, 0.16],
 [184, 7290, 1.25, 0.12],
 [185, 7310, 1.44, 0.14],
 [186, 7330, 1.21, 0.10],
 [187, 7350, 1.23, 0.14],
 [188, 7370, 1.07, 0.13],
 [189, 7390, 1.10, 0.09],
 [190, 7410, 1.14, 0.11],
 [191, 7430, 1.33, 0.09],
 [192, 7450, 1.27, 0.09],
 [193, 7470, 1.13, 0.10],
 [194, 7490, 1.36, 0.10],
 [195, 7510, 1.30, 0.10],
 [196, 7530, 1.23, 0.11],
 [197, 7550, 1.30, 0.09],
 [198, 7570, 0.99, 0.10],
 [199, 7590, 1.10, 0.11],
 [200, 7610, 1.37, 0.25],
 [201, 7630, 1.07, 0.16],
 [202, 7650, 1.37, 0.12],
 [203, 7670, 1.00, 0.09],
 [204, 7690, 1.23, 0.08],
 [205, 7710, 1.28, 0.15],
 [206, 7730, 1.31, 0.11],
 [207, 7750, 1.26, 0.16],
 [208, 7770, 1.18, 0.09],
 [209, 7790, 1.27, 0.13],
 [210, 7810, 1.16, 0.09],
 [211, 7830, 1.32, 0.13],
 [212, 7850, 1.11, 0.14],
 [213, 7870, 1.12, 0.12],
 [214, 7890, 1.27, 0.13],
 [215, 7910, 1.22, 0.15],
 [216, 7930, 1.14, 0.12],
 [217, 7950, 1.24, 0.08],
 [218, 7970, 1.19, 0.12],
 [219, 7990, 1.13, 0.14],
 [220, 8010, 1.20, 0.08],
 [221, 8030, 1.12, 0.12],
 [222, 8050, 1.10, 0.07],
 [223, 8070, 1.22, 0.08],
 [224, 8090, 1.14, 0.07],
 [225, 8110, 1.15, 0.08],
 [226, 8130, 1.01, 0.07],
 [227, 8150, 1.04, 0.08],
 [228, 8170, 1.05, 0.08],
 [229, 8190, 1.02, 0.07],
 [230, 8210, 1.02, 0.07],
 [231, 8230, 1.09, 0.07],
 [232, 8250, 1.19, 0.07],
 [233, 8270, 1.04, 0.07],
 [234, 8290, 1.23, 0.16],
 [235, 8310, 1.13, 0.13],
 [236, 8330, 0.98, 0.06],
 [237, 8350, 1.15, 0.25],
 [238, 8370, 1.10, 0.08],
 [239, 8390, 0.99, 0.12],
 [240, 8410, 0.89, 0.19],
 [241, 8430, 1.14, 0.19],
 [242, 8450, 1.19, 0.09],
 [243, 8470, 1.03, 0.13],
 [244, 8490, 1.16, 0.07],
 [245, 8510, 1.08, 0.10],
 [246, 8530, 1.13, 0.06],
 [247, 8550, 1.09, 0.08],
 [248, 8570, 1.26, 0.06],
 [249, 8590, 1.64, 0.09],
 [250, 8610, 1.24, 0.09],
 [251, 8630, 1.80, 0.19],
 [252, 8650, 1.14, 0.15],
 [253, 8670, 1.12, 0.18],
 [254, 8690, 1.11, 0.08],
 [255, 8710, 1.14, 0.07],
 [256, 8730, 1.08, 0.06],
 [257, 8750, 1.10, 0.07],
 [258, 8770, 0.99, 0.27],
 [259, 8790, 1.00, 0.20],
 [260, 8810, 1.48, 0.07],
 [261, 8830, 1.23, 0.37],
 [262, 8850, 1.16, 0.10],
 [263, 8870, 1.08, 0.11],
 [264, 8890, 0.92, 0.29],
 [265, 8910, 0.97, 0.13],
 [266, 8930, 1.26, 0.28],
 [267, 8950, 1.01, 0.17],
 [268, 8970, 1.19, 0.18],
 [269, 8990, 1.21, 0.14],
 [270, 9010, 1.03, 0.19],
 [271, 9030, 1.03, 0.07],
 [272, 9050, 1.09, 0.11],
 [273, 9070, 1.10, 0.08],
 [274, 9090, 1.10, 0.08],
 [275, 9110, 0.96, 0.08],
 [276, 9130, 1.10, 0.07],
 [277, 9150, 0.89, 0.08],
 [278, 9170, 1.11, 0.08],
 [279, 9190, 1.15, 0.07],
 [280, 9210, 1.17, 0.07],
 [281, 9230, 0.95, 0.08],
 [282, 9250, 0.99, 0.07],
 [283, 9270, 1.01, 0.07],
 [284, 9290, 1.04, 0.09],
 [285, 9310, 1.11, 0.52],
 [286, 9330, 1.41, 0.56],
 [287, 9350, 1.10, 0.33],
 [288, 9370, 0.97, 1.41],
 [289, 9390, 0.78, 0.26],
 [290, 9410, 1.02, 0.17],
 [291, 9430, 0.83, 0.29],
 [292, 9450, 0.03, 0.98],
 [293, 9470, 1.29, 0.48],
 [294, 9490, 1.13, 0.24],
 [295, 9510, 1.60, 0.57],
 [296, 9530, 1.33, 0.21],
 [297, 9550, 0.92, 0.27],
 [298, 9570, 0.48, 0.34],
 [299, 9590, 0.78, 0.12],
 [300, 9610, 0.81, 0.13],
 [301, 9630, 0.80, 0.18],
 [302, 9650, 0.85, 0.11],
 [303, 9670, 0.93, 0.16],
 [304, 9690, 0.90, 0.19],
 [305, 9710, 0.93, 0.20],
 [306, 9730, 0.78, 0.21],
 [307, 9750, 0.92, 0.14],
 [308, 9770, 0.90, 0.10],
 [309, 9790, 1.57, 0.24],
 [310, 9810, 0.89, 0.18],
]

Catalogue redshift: 0.310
